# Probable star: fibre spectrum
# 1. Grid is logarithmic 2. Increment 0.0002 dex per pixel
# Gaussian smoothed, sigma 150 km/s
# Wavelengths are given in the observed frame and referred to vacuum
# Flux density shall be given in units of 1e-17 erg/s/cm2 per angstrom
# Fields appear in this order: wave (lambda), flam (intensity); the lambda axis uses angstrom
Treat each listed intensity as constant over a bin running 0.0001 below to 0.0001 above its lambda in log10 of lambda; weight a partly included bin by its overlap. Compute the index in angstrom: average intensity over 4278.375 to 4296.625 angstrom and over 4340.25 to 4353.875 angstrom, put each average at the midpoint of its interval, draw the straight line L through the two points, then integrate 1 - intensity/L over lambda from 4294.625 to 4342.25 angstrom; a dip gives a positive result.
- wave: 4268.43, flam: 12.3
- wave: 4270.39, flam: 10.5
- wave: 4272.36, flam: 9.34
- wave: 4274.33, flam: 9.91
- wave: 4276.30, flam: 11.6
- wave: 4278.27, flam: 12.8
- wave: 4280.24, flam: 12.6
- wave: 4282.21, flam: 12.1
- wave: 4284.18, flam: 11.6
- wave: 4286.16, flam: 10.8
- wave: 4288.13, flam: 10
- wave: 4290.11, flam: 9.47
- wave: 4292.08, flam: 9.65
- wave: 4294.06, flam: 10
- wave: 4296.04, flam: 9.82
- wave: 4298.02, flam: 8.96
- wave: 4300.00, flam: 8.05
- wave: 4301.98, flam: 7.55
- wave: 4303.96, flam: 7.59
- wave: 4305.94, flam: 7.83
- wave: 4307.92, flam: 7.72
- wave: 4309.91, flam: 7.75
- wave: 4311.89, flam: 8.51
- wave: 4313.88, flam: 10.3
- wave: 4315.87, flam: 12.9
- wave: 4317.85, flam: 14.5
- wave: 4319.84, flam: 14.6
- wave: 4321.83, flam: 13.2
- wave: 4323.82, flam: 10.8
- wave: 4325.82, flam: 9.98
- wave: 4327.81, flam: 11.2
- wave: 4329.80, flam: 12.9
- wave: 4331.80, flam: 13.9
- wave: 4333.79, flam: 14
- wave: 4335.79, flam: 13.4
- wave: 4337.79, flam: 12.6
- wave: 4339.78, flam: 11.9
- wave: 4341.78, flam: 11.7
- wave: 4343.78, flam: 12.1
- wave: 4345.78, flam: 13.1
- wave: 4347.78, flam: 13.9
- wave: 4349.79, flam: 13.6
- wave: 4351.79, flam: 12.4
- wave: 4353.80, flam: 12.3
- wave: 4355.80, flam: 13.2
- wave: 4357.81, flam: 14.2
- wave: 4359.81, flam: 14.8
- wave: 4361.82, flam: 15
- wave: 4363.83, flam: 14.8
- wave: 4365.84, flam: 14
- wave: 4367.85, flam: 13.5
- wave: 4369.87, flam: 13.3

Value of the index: 3.8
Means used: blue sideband 10.8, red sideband 12.7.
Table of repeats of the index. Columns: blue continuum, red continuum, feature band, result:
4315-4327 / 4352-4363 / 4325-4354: 1.3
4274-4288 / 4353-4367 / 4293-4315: 6.7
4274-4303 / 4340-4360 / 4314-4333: -1.2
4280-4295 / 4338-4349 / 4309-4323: 0.0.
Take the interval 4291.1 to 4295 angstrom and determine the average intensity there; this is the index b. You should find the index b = 9.82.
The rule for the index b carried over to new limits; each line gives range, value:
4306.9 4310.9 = 7.74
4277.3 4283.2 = 12.5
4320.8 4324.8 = 12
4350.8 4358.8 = 13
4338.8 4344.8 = 11.9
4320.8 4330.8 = 11.6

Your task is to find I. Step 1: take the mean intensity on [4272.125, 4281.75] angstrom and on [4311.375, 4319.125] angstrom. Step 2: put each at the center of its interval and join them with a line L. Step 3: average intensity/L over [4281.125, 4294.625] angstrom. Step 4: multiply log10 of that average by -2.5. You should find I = 0.10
